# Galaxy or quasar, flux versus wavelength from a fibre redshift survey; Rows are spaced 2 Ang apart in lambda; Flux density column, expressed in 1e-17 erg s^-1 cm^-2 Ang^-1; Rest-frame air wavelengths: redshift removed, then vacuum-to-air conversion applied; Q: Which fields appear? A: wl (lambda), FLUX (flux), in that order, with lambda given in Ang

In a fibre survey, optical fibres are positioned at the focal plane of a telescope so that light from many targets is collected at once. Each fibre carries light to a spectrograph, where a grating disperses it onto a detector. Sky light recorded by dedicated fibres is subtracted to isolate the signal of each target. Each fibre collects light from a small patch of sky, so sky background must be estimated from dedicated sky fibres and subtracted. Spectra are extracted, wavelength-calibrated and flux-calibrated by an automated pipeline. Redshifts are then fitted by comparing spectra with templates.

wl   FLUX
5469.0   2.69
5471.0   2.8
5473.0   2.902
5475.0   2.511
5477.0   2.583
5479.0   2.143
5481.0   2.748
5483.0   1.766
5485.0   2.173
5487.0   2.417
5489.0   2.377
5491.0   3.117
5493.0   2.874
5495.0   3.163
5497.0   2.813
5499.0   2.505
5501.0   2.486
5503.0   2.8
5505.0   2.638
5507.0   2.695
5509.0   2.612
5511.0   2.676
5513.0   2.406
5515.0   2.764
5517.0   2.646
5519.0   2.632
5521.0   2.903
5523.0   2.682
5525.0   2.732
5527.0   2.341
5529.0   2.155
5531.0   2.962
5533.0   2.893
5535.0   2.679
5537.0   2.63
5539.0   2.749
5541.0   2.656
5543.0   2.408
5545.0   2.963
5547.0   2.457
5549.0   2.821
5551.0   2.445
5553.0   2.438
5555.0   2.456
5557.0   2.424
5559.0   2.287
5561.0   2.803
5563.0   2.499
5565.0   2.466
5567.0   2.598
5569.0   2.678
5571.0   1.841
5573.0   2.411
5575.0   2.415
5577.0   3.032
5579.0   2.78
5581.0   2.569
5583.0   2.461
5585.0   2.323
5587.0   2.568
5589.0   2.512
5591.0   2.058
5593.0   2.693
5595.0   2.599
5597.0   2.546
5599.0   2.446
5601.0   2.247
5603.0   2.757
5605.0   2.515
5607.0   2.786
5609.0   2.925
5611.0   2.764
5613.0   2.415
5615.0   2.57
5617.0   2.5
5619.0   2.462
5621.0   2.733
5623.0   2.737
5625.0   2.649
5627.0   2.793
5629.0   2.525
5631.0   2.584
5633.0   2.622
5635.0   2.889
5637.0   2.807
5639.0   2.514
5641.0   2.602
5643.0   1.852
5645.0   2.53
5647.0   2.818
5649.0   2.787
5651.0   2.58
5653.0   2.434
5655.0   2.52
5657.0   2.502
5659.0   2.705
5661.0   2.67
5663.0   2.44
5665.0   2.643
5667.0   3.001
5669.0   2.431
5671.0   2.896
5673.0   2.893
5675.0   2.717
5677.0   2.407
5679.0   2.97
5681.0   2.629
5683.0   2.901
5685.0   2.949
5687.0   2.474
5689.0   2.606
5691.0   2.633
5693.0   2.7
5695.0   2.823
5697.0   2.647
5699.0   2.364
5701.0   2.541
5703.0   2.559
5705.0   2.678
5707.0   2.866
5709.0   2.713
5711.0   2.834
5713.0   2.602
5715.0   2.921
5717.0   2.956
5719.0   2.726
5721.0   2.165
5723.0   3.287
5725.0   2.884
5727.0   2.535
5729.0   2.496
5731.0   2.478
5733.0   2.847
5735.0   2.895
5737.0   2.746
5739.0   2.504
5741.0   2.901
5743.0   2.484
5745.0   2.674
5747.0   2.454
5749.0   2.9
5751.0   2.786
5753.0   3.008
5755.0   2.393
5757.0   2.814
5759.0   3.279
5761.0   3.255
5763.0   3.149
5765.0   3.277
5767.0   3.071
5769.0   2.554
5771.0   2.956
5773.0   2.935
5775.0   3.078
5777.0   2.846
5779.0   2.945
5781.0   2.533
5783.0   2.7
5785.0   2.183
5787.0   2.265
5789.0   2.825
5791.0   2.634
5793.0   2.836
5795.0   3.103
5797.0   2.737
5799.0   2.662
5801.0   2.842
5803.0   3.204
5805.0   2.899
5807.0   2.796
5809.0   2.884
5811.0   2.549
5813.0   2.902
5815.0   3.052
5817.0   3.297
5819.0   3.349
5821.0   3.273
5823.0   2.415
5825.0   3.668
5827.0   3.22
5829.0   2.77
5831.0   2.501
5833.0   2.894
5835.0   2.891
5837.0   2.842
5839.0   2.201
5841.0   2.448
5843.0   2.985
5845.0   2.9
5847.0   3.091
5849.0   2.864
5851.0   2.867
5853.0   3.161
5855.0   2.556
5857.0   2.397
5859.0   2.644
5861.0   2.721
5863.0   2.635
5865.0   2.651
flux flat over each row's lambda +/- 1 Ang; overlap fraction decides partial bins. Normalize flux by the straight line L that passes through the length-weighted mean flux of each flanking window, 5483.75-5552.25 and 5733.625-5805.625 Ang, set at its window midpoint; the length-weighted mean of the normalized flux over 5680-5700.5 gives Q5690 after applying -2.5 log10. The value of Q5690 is 0.037 mag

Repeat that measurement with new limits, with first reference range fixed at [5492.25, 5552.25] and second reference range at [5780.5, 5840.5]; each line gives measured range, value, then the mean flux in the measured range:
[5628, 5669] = 0.06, 2.6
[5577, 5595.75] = 0.07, 2.53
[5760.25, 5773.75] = -0.08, 3.03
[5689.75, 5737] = 0.03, 2.7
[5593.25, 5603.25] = 0.08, 2.51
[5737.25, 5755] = 0.04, 2.7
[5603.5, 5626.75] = 0.03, 2.65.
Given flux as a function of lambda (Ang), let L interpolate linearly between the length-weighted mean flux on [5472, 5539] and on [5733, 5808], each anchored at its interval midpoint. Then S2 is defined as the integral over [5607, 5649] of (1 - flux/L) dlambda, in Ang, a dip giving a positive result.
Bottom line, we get 1.4 Ang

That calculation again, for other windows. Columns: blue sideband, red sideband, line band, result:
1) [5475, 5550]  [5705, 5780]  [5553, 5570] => 0.91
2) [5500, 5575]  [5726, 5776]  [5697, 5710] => 0.68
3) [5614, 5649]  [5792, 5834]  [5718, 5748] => 1.32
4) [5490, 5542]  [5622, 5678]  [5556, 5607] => 3.02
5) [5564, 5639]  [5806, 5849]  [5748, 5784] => -1.33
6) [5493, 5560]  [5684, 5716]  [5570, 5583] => 0.72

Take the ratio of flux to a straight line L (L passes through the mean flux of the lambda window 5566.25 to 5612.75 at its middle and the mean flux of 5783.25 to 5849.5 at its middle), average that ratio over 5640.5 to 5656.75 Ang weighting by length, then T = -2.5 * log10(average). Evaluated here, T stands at 0.05 mag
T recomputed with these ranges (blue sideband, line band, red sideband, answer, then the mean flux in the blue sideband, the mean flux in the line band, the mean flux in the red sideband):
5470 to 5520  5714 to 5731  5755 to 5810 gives 0.03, 2.61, 2.73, 2.85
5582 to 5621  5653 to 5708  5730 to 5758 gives -0.02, 2.54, 2.67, 2.71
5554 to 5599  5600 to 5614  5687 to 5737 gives -0.04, 2.5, 2.63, 2.69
